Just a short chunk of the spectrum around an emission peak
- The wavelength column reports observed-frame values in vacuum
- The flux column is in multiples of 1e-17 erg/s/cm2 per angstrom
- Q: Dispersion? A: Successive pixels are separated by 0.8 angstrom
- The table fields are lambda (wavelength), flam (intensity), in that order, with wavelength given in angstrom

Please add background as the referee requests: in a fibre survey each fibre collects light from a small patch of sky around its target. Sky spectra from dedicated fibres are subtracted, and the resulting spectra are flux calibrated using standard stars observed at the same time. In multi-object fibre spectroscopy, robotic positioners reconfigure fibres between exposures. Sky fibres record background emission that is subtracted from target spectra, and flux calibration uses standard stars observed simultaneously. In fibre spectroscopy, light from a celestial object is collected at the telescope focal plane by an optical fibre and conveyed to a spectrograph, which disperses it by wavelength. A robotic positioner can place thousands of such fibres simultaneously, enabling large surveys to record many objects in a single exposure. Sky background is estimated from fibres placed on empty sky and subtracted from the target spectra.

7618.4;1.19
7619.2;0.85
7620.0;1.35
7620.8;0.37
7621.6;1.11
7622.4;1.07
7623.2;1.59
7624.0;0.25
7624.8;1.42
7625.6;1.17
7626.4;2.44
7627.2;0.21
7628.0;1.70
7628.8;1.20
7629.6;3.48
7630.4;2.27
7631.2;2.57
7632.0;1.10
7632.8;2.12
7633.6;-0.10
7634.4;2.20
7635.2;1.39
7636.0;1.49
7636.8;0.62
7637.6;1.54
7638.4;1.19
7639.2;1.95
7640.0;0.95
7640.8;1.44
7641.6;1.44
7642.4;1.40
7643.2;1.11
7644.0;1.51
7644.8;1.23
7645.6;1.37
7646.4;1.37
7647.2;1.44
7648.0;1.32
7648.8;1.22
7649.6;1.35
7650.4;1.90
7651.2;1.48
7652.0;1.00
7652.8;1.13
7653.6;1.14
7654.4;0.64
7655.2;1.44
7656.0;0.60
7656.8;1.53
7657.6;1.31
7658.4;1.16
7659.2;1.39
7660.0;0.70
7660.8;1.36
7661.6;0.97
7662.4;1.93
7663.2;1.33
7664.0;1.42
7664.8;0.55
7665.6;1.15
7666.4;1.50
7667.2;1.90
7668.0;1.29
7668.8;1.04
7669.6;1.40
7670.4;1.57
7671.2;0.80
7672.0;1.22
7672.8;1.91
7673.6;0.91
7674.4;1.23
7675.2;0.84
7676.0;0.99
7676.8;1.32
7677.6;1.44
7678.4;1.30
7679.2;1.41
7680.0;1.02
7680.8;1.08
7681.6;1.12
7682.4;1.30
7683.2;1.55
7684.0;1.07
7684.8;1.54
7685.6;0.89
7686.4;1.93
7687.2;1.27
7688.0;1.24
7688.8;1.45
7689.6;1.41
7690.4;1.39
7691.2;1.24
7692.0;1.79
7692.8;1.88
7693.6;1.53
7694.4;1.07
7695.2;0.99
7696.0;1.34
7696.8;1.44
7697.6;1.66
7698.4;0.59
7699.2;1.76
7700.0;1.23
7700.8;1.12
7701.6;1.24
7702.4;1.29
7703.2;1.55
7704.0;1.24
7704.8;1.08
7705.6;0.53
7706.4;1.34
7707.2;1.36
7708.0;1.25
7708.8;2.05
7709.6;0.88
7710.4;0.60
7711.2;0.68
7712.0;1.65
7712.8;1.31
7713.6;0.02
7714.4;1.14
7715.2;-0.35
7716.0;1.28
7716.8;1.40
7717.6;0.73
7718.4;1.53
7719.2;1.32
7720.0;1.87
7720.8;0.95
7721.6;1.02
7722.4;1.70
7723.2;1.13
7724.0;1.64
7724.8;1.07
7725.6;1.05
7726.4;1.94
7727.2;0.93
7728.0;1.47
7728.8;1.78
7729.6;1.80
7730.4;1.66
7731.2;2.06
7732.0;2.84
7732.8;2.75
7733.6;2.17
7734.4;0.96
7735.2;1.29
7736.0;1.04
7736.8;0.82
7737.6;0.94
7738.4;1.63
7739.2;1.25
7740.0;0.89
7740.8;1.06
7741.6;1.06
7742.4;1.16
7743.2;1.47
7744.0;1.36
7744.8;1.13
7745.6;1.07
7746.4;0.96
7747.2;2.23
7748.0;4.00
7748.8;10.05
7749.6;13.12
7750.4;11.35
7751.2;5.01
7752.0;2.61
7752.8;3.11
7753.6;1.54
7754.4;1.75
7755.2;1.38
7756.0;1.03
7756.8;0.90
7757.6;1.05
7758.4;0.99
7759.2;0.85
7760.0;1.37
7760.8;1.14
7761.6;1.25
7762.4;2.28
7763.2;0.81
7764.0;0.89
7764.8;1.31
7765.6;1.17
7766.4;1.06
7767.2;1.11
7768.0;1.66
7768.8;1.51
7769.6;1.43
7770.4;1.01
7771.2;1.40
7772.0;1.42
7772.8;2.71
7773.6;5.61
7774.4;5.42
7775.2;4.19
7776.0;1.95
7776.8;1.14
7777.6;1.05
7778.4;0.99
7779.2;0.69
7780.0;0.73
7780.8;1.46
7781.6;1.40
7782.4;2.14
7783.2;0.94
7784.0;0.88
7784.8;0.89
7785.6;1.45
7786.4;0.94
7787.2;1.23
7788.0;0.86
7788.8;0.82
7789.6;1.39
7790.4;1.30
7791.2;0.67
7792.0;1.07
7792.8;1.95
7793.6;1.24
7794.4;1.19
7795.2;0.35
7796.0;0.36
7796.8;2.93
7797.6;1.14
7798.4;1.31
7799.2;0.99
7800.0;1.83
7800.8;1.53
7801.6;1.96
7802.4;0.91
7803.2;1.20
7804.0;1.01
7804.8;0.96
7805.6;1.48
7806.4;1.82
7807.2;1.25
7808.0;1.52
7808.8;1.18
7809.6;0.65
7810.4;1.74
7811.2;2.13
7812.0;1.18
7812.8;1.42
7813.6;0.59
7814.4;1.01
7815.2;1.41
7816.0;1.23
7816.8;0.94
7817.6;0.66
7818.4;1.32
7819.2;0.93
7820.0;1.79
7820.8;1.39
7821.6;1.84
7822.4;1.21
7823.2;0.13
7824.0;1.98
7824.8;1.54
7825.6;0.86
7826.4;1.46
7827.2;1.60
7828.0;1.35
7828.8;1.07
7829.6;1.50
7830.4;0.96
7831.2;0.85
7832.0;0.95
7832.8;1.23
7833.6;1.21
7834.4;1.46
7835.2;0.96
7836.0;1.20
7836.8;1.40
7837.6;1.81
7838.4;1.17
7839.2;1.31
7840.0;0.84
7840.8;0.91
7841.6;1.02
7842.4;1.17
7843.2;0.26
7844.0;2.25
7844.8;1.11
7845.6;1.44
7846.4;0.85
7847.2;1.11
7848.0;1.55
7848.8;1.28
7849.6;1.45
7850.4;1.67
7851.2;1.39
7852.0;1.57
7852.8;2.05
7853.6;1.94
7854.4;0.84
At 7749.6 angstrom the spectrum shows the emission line H-alpha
